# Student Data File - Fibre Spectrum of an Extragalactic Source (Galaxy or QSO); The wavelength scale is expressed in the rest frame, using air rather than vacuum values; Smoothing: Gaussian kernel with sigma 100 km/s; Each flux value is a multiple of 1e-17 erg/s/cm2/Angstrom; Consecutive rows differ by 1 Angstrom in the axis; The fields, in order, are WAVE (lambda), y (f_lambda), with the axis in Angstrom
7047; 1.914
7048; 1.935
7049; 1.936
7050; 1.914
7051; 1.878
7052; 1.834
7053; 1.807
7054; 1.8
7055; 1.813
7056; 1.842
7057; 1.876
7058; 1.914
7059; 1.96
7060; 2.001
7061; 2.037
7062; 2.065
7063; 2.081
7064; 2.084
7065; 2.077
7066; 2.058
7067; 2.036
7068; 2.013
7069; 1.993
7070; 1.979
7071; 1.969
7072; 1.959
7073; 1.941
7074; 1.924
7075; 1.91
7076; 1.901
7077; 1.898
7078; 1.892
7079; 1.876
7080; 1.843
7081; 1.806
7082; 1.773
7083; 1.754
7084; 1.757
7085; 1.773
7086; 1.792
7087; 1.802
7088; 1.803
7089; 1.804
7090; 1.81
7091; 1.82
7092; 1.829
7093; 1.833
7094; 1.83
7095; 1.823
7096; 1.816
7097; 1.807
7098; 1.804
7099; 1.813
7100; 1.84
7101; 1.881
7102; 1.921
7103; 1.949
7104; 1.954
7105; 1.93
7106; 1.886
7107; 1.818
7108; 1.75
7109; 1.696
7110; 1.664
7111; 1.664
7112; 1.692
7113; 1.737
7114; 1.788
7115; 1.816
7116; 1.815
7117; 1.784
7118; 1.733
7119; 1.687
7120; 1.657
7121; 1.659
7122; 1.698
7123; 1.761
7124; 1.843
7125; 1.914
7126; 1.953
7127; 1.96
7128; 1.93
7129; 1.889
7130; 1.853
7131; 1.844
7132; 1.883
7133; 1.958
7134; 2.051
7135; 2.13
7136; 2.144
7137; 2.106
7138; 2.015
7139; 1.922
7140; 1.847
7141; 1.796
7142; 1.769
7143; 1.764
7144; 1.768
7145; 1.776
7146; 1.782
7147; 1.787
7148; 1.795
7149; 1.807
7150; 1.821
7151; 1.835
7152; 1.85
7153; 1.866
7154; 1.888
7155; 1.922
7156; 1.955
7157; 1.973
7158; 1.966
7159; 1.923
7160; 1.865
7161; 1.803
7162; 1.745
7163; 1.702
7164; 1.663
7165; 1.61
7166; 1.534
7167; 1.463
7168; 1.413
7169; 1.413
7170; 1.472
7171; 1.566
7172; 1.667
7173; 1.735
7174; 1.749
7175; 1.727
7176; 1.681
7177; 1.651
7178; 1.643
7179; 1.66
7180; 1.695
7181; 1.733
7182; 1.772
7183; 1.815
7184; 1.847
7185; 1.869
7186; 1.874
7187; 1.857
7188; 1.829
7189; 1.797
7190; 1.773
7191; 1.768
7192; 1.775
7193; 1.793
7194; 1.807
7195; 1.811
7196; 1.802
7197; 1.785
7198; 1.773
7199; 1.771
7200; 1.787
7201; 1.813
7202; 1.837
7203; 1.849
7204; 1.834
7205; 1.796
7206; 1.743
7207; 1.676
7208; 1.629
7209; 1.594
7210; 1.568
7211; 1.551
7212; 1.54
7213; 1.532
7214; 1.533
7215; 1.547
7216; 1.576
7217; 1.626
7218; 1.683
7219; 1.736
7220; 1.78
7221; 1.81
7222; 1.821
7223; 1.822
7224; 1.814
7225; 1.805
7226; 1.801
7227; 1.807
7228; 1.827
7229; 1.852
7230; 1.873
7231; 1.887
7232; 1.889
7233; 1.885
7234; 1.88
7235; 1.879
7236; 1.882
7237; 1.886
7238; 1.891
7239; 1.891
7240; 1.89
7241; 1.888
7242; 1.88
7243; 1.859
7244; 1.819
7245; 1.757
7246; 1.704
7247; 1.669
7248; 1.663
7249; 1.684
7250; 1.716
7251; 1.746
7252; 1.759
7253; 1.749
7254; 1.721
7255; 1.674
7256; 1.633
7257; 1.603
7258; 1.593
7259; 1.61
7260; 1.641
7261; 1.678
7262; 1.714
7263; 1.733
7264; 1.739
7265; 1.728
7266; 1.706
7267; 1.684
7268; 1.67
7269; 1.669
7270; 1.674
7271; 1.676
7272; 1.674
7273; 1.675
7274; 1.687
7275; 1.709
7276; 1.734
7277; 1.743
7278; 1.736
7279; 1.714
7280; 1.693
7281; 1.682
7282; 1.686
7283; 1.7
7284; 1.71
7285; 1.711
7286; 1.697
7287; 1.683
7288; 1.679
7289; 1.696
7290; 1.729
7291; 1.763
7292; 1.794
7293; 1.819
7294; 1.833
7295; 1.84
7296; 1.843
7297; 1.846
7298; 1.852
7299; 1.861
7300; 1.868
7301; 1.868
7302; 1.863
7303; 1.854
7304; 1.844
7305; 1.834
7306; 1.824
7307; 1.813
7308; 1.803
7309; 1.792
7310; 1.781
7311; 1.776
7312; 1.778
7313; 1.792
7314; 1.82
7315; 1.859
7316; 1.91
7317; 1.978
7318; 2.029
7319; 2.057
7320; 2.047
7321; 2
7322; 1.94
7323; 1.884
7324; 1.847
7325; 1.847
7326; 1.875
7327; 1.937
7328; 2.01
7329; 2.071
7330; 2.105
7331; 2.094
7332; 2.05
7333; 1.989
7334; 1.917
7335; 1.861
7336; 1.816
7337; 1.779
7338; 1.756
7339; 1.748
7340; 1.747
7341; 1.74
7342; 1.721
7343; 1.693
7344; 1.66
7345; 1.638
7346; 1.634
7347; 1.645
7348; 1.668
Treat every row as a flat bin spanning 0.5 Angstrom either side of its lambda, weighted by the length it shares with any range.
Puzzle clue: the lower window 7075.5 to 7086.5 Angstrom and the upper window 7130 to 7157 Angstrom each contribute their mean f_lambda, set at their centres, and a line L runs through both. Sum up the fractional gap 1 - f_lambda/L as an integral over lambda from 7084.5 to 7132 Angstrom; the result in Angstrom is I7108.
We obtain 1.03 Angstrom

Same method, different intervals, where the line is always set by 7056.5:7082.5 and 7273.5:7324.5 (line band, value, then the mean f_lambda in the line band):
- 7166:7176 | 1.64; 1.58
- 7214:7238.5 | 0.78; 1.8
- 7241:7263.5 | 1.55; 1.71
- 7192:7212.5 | 1.46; 1.74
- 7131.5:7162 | 0.28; 1.89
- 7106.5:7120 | 1.33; 1.74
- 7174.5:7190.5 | 1.02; 1.76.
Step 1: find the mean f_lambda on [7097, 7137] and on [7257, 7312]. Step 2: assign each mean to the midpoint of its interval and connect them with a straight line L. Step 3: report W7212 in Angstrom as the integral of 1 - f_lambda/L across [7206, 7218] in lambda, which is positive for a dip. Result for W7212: 1.3 Angstrom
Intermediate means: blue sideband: 1.84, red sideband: 1.74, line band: 1.59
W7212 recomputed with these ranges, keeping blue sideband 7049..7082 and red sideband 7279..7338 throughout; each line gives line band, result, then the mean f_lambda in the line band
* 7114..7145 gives 0.8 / 1.86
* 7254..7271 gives 1.7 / 1.67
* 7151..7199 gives 3.6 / 1.75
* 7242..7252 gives 0.7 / 1.74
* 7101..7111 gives 0.4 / 1.83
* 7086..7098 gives 0.7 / 1.81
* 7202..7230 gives 2.5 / 1.71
